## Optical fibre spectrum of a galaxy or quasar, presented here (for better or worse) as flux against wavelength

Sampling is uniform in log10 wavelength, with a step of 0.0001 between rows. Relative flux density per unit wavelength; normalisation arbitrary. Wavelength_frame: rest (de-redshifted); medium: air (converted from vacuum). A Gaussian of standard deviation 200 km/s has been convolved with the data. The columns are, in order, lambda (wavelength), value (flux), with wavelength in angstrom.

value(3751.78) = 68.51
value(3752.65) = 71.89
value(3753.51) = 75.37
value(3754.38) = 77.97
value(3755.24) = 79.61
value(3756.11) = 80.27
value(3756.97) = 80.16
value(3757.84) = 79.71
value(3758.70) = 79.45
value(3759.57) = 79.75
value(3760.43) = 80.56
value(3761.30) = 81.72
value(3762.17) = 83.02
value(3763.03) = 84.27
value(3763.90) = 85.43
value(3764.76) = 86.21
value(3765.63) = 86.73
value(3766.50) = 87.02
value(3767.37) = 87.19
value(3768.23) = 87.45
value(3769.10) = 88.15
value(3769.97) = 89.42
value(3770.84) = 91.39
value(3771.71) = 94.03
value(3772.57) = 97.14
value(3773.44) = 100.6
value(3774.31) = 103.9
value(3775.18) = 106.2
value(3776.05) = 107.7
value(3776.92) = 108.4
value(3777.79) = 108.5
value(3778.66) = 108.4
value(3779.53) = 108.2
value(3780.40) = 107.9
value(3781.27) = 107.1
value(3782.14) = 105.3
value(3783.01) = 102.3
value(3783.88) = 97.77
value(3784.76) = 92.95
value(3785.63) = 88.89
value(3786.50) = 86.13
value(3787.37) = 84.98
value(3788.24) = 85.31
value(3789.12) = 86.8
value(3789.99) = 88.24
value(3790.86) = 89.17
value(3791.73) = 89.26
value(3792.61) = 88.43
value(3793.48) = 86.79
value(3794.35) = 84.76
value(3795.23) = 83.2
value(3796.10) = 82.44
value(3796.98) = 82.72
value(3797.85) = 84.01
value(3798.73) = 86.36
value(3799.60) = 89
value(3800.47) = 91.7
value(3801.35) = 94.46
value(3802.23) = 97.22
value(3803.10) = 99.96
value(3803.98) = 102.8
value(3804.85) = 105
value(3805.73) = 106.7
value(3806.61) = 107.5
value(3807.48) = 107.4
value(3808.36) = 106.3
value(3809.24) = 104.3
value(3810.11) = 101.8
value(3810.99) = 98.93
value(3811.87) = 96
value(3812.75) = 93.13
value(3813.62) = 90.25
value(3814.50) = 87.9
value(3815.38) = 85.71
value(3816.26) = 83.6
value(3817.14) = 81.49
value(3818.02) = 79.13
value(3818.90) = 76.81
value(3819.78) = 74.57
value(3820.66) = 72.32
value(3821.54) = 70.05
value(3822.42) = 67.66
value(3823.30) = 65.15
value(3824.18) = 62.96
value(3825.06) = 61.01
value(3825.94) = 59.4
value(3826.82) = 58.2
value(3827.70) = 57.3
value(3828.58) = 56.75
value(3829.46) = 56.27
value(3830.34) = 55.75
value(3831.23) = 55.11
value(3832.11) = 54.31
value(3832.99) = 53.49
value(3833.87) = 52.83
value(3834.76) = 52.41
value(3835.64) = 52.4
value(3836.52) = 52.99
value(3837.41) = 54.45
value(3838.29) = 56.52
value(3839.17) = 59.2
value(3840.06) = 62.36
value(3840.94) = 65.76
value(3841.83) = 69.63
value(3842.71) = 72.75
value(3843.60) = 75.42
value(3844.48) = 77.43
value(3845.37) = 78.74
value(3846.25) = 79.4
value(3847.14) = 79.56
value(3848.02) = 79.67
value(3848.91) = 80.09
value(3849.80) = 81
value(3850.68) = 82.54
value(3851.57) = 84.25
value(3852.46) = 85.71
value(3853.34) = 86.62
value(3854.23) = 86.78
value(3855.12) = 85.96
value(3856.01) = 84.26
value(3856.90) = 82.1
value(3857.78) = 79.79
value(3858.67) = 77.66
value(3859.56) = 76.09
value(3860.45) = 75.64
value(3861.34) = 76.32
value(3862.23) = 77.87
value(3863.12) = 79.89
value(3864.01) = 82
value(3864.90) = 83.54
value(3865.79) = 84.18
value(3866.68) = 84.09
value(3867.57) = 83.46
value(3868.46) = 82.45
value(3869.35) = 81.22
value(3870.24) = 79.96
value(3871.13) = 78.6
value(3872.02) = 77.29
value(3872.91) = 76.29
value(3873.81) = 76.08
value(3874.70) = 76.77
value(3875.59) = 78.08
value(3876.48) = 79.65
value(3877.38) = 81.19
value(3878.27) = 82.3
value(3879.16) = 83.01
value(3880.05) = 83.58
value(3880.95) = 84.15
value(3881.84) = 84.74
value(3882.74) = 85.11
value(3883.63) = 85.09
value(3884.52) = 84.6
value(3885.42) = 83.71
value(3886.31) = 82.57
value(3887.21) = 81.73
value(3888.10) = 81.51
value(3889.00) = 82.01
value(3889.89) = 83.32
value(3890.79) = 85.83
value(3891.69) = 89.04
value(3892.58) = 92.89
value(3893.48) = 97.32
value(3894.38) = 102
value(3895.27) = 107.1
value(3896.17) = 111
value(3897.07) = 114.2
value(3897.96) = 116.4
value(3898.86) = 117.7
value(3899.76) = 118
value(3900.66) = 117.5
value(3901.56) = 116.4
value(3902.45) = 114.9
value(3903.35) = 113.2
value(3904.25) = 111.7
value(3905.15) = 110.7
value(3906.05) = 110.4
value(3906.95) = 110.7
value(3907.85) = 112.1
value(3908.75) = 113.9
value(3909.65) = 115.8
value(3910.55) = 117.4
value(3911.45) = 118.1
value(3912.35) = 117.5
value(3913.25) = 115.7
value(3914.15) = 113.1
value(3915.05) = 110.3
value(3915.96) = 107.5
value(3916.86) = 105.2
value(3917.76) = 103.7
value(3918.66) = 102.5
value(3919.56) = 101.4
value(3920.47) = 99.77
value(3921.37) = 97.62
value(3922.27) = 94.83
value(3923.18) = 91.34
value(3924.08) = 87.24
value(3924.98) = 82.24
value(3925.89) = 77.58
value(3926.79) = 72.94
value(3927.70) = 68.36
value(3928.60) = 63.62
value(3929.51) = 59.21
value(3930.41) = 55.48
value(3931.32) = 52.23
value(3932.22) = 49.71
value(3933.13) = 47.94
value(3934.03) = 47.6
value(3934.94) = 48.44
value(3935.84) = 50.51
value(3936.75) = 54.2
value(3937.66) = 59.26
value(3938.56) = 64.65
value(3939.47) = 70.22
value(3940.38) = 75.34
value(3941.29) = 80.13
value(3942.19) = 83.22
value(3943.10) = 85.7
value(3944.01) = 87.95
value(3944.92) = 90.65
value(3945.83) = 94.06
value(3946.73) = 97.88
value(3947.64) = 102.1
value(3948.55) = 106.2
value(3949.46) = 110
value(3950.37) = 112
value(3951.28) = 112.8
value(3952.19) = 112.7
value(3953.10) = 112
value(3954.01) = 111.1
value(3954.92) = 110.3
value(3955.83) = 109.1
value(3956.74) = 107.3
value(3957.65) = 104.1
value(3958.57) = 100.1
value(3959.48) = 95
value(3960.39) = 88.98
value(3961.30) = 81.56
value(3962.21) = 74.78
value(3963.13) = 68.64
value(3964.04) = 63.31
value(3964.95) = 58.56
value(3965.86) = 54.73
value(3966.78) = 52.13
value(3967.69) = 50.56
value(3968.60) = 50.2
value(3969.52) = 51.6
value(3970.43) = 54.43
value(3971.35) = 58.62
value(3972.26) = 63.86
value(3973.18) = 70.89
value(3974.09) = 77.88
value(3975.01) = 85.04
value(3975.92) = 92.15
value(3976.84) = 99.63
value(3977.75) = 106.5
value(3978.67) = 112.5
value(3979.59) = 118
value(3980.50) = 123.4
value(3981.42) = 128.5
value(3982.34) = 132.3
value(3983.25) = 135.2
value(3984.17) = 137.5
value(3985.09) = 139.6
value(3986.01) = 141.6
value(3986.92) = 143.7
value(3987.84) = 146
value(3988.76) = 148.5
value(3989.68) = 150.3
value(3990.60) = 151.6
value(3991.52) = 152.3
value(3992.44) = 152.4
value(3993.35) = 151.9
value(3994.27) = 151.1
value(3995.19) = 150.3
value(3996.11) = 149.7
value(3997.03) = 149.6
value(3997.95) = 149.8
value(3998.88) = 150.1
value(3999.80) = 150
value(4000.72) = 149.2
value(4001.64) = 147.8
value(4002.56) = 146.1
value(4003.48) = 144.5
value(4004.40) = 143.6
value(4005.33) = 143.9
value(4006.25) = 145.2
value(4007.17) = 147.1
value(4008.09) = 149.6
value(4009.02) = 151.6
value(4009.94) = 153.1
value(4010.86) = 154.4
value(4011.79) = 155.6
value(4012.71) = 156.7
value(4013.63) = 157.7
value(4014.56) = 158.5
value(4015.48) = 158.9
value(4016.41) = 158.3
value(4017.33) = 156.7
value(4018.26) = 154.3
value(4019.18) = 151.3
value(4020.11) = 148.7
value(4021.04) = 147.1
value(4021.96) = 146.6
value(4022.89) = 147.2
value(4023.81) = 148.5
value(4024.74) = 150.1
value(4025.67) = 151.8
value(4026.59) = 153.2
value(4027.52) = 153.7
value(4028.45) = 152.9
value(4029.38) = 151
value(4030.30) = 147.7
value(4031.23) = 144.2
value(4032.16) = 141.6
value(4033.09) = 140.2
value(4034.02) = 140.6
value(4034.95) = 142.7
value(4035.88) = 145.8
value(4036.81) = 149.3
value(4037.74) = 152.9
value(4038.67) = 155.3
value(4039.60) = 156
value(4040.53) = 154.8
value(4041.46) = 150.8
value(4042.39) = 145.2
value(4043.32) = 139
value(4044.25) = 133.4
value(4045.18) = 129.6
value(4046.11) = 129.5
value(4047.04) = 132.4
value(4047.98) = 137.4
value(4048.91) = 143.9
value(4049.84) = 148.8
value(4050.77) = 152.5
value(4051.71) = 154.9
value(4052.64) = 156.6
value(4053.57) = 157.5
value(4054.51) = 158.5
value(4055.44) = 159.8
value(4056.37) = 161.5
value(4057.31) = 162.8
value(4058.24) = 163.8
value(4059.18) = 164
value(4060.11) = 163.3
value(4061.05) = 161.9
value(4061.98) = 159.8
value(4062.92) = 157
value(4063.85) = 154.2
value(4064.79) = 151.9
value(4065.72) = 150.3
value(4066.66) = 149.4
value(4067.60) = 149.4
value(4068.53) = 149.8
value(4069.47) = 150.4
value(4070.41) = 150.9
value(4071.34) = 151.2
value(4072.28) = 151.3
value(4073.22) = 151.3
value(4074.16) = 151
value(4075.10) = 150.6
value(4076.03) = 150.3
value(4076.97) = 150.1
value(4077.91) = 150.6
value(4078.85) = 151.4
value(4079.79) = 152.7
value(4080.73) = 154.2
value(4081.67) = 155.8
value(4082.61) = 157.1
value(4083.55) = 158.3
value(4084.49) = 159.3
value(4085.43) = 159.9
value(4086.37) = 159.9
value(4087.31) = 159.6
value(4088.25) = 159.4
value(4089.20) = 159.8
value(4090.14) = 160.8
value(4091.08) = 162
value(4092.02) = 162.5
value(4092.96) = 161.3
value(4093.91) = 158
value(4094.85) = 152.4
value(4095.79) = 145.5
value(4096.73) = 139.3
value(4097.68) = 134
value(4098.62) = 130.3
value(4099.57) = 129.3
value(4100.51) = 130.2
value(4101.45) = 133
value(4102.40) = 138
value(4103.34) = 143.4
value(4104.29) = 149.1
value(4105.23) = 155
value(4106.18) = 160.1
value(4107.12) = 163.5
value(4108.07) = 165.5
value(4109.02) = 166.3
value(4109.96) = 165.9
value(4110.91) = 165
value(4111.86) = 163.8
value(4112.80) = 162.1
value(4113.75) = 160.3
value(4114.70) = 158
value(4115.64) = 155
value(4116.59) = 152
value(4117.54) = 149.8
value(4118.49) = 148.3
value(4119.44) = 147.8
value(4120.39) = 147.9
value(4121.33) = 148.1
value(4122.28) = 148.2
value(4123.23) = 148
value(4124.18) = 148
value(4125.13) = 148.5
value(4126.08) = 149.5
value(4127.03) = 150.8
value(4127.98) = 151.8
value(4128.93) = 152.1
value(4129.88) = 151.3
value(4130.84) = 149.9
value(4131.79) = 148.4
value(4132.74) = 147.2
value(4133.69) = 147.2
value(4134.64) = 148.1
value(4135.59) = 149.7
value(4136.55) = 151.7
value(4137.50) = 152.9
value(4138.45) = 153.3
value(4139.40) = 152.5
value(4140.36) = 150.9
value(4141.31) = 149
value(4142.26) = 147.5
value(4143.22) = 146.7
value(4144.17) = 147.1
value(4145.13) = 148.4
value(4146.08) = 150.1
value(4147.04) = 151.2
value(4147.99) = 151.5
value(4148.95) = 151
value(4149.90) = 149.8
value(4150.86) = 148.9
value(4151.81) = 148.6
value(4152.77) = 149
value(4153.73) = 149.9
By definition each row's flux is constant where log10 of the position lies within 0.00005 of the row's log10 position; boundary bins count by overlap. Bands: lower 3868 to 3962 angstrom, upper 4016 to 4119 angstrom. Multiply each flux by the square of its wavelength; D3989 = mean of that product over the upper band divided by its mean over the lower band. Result 1.8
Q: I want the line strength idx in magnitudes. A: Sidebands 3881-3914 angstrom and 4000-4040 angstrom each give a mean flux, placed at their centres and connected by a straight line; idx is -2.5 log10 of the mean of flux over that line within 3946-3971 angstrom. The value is 0.398 mag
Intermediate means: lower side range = 103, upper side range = 150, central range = 87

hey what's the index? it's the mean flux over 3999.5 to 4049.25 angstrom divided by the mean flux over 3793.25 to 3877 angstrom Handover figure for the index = 1.89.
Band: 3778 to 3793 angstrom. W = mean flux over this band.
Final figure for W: 95.3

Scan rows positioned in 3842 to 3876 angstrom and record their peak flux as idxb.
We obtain 86.78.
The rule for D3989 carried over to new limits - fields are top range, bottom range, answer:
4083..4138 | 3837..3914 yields 1.93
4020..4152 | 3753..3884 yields 2.09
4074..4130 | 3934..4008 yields 1.52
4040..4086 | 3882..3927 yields 1.62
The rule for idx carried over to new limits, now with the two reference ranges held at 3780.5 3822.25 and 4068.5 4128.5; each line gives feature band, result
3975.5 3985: 0.076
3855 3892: 0.287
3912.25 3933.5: 0.322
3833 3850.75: 0.421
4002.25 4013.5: -0.122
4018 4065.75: -0.070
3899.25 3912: -0.016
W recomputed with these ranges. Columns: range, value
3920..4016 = 106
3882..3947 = 90.9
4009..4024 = 153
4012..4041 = 151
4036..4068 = 151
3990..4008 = 149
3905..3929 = 101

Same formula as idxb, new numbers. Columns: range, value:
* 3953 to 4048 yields 158.9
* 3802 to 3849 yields 107.5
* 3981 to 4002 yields 152.4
